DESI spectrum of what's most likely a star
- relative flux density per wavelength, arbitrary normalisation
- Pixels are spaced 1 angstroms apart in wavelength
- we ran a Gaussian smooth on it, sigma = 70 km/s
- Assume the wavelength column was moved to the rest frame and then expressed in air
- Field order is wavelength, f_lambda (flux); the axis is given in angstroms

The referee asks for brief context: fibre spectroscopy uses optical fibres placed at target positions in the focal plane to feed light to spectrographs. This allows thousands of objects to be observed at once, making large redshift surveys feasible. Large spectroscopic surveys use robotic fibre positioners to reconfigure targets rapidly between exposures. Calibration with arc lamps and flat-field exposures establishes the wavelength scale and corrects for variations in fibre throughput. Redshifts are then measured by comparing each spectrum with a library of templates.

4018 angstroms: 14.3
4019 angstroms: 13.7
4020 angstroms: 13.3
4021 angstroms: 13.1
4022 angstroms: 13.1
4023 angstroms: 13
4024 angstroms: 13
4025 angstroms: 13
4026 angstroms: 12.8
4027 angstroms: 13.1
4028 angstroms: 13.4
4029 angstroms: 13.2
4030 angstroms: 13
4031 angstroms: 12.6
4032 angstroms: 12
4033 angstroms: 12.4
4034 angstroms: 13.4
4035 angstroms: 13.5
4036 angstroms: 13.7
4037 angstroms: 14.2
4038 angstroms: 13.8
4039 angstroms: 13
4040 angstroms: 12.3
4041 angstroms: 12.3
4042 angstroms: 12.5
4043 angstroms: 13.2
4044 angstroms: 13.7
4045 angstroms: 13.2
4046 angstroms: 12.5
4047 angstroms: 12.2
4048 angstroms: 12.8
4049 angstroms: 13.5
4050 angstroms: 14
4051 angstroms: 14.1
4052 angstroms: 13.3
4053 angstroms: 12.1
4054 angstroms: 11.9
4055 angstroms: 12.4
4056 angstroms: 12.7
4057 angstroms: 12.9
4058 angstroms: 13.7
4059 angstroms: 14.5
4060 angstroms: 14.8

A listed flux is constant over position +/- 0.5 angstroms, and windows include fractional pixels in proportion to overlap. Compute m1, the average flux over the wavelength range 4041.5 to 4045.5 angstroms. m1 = 13.1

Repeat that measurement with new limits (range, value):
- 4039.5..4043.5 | 12.6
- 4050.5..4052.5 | 13.7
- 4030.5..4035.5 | 12.8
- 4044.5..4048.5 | 12.7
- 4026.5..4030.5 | 13.2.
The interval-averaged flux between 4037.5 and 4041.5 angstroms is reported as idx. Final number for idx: 12.9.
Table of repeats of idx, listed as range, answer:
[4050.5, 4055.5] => 12.8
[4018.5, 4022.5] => 13.3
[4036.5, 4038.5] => 14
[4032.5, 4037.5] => 13.4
